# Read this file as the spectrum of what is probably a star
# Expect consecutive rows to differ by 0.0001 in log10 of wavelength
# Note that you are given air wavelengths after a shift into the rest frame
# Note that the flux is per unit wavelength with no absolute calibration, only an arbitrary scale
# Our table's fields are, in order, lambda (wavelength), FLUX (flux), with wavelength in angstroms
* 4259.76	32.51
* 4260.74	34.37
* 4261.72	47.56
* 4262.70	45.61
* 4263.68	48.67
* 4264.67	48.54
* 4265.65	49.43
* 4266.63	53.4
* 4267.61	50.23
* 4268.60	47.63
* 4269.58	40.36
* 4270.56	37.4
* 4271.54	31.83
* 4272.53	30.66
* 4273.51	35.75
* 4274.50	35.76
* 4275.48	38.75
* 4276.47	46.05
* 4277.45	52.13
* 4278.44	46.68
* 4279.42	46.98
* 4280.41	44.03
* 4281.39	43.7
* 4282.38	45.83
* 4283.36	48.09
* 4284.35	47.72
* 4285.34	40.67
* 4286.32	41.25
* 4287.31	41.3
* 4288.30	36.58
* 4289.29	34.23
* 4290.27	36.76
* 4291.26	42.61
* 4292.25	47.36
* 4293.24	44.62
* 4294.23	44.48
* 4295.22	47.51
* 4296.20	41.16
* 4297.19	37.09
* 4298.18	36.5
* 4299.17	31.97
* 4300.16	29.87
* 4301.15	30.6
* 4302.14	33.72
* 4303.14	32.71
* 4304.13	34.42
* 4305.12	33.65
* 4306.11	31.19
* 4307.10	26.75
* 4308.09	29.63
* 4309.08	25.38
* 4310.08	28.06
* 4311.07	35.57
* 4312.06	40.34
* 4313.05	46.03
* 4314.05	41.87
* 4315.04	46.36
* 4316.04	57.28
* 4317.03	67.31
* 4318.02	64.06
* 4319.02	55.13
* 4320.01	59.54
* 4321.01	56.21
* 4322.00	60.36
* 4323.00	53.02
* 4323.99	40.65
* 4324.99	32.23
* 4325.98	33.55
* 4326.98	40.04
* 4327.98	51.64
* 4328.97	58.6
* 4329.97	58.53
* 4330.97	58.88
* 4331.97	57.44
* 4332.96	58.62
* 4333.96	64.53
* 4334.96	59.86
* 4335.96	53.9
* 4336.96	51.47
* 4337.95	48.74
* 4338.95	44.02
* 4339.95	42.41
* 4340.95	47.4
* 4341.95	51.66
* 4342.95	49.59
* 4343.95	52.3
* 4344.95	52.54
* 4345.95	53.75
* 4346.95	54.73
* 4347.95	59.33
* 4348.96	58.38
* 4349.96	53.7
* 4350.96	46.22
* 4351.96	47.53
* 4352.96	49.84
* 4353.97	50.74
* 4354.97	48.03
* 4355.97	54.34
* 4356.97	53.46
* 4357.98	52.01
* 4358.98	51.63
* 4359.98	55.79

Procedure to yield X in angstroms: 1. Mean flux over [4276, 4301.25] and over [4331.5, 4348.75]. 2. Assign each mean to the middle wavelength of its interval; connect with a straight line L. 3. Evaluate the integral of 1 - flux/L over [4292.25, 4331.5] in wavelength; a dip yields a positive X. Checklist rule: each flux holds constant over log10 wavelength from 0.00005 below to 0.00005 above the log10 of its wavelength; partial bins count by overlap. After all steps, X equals 3.4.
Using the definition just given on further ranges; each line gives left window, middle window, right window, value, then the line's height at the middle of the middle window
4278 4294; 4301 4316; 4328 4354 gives 3.84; 47.2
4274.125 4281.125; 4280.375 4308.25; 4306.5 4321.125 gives 3.86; 44.7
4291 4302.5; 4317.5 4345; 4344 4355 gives -2.55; 47.8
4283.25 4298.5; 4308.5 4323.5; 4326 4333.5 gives 0.17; 49.3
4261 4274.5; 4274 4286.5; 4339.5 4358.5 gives -0.02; 44.4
